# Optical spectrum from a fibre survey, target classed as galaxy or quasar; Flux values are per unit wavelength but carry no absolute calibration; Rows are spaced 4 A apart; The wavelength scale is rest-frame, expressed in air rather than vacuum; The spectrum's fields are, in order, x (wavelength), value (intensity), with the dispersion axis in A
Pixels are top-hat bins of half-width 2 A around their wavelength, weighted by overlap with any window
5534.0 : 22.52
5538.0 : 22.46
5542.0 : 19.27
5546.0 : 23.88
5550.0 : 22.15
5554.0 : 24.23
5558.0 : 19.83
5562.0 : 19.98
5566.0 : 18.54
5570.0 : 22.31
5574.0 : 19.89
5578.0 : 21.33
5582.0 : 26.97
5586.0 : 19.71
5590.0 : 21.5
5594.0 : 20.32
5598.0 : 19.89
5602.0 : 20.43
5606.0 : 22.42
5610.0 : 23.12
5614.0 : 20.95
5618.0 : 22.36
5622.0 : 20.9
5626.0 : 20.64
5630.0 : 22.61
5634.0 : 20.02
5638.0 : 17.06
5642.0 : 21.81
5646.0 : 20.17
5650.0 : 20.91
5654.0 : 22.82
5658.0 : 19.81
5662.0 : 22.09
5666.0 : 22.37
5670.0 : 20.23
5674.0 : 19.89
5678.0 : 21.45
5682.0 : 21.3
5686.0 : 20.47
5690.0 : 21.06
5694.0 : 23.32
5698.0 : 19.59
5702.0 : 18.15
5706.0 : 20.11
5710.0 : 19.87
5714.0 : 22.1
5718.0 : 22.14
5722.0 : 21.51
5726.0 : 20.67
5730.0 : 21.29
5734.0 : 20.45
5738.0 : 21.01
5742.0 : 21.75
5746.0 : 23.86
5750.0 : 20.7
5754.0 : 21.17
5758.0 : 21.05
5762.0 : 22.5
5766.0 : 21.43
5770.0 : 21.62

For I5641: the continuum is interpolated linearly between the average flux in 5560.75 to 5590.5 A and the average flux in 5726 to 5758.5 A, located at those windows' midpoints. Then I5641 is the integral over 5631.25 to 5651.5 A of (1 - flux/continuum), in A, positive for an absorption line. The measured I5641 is 1.2 A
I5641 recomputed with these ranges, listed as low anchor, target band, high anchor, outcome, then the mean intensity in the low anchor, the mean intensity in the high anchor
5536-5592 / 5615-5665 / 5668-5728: 0.4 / 21.6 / 20.8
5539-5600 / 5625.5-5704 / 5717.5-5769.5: 2.3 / 21.3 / 21.5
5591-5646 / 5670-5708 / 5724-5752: 1.1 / 20.9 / 21.4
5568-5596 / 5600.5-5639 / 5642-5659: 0.4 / 21.7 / 21.1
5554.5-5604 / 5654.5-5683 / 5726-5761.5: 0.2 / 21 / 21.4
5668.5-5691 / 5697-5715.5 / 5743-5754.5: 1.1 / 20.7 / 22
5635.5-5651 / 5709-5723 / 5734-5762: -0.3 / 19.9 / 21.6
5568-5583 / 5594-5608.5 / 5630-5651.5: 0.4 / 22.3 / 20.2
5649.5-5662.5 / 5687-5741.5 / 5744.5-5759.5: 1.7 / 21.4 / 21.6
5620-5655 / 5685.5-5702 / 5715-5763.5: 0.3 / 20.7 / 21.5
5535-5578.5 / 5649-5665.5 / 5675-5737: -0.4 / 21.3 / 20.9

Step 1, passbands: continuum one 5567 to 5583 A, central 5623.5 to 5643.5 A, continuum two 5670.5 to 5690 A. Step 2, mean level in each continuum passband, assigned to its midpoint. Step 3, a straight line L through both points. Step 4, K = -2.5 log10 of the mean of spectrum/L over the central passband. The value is 0.05 mag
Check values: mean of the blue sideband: 22.1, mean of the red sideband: 20.8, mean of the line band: 20.4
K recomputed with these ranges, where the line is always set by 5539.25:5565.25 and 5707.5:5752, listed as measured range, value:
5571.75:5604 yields 0.008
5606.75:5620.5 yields -0.035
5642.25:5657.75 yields 0.011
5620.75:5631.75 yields 0.001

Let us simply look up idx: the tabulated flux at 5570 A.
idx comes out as 22.31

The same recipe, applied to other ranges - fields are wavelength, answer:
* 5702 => 18.15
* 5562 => 19.98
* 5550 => 22.15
